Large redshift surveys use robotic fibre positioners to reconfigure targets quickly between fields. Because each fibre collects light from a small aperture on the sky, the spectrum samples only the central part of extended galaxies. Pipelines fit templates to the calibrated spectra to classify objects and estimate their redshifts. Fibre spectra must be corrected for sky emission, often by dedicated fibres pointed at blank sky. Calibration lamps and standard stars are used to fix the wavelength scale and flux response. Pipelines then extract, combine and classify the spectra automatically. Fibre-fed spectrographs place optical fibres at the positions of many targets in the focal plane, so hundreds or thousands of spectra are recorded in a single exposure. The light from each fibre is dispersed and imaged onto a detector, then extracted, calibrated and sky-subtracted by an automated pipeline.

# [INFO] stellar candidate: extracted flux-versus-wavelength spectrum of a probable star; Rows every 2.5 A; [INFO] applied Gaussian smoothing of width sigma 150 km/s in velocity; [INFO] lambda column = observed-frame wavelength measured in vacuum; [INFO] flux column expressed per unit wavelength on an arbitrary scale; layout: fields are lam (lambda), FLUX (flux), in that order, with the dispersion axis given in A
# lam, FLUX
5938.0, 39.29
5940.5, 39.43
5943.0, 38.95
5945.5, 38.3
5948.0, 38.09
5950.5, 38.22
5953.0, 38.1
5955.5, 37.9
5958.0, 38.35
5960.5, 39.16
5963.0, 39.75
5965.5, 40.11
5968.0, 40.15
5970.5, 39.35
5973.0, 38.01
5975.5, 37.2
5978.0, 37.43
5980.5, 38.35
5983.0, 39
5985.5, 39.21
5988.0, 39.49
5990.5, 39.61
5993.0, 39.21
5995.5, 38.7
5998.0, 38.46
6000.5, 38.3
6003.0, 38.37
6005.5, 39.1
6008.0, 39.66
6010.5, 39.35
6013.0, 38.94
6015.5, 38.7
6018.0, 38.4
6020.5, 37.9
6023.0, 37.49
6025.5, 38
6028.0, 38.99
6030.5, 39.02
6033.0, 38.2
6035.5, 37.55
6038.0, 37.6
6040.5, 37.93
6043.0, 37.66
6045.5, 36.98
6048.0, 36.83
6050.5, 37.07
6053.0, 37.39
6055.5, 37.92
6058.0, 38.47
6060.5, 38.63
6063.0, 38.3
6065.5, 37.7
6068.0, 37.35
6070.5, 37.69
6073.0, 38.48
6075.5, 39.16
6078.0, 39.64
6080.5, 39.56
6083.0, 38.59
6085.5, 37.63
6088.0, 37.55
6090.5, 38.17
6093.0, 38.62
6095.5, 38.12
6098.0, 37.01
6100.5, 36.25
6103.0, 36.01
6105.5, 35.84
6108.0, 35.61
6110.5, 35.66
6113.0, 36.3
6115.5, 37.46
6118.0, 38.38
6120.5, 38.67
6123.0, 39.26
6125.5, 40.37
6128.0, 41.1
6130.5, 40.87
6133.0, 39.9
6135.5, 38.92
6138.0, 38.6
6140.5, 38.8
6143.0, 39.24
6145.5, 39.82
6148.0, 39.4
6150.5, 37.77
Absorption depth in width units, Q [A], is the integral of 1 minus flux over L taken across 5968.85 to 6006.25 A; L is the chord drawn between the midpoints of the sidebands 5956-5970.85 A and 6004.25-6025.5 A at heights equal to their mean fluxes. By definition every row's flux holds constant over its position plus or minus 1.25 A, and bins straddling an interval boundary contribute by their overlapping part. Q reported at 0.37 A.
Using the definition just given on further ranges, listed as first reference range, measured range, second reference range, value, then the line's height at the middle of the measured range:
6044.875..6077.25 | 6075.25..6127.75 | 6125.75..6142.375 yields 1.43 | 38.9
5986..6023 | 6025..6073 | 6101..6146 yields 0.95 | 38.6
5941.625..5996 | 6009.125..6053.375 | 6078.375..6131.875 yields 0.45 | 38.4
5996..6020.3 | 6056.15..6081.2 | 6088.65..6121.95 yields -0.49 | 37.7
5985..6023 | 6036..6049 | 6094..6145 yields 0.40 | 38.6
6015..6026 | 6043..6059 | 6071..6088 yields 0.39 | 38.4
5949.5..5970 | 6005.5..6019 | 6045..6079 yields -0.20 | 38.5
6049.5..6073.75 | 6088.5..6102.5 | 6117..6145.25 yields 0.41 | 38.7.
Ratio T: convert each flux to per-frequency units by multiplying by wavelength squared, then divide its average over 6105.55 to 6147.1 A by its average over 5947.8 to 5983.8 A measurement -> 1.1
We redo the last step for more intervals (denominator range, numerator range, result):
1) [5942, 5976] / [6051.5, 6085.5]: 1.03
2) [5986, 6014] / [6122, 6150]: 1.06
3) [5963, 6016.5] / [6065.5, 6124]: 1.00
